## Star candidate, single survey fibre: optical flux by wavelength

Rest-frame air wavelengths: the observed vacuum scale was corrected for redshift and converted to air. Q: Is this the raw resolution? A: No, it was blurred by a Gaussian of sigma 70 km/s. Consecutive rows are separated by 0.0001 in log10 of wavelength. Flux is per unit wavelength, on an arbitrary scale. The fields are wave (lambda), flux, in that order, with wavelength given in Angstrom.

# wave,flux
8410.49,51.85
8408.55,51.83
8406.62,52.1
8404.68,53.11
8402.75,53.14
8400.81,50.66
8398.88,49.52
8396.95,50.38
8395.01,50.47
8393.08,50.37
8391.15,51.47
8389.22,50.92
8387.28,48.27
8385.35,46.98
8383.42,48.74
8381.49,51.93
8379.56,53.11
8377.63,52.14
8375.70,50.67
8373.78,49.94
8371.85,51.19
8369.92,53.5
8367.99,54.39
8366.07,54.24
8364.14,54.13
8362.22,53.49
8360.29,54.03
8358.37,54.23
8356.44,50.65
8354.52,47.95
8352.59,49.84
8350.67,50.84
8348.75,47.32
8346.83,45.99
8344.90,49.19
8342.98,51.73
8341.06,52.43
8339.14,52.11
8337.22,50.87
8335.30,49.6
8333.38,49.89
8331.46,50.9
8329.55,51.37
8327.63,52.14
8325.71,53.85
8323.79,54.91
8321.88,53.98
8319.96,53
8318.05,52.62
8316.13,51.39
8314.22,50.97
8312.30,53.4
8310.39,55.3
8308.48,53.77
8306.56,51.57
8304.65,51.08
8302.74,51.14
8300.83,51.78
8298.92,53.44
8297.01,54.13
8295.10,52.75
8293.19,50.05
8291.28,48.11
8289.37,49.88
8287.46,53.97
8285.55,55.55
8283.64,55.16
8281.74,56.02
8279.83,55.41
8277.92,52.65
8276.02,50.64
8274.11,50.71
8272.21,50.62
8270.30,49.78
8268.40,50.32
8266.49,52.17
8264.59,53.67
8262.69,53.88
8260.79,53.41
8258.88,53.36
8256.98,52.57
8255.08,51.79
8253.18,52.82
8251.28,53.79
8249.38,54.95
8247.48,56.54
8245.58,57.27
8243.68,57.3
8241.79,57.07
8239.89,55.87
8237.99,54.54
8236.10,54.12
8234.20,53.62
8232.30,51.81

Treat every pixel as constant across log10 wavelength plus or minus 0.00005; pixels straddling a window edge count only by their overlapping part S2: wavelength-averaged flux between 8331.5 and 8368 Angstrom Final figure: 51.1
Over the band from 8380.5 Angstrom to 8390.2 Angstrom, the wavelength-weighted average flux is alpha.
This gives 49.4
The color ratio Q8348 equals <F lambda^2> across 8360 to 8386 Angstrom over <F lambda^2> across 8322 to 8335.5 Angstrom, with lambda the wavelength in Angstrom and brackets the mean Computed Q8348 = 1.0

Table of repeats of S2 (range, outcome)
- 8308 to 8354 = 51.5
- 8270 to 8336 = 52.4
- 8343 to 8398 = 51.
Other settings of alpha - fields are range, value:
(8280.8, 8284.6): 55.7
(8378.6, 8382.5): 52.5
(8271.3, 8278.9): 51.2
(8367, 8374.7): 52.3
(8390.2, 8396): 50.8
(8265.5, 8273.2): 50.7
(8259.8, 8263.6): 53.6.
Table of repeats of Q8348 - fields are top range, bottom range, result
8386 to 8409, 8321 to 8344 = 1.00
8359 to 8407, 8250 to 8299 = 1.01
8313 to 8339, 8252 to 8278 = 1.01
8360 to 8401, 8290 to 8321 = 1.00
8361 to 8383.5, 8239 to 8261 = 0.99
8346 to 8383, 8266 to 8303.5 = 1.01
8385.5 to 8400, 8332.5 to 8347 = 1.00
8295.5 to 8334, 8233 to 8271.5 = 0.99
